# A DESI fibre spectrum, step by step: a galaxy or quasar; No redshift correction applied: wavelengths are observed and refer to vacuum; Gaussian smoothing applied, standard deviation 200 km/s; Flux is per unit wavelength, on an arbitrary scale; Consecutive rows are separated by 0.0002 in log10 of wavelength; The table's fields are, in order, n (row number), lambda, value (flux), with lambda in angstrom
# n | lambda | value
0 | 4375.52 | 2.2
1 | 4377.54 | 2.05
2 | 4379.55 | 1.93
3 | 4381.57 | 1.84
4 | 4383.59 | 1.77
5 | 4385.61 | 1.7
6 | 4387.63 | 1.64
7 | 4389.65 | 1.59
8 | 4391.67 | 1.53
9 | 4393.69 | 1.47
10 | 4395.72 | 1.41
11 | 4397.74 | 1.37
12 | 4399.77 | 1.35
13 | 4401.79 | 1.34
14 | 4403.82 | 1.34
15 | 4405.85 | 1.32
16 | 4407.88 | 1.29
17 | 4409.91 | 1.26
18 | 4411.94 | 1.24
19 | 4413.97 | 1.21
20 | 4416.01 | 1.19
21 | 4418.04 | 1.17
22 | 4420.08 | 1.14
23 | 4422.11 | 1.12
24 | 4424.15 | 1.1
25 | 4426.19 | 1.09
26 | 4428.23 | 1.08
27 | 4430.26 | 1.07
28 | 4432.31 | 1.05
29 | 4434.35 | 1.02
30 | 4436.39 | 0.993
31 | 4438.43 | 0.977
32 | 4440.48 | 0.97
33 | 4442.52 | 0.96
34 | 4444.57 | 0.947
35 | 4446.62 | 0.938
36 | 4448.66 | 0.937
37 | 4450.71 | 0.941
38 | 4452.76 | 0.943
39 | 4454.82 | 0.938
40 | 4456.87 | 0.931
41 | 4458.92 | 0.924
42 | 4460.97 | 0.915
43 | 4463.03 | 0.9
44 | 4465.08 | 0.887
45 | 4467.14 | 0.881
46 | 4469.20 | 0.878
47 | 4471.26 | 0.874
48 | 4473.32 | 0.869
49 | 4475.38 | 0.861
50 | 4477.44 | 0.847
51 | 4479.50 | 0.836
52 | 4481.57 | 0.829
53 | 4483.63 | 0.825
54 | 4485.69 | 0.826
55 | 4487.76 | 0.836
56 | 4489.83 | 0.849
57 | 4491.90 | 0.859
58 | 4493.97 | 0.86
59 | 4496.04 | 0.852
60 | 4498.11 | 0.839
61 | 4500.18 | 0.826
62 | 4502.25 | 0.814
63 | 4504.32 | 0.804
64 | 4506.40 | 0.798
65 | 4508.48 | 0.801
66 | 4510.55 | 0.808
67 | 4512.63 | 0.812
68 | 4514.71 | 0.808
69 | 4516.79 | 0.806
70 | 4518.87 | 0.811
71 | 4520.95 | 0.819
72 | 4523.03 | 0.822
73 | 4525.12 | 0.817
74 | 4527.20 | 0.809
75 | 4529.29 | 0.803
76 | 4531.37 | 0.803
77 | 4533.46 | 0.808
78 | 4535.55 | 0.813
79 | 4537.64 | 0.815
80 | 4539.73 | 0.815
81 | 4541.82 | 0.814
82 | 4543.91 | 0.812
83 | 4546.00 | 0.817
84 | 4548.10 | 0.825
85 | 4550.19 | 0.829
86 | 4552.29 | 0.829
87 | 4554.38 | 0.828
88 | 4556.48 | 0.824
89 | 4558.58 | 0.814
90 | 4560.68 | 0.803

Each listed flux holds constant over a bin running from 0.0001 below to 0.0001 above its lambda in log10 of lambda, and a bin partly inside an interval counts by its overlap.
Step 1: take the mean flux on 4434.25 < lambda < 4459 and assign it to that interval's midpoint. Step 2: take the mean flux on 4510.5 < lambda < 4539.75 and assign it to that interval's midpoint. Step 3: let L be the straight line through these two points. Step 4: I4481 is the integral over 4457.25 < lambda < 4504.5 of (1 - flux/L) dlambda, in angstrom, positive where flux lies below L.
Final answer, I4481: 1.8 angstrom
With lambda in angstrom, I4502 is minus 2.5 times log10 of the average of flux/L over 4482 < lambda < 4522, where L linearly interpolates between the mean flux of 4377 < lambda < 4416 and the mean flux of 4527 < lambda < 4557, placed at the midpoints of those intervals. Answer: 0.21 mag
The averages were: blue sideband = 1.49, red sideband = 0.816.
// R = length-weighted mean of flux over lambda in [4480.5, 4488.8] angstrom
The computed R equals 0.829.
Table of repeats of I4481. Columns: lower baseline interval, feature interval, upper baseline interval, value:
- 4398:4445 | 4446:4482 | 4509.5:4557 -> 4.4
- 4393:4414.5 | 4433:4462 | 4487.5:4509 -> 3.8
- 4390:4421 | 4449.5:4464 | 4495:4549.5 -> 2.2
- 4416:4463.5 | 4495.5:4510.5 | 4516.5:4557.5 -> 1.1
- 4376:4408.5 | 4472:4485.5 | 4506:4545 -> 2.9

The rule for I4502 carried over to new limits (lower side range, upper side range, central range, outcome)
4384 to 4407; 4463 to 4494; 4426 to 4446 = 0.158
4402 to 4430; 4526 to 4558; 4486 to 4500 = 0.142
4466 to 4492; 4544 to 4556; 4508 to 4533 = 0.034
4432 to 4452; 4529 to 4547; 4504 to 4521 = 0.062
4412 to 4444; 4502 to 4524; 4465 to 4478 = 0.085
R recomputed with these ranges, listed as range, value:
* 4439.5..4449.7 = 0.951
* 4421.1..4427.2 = 1.1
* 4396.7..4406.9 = 1.34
